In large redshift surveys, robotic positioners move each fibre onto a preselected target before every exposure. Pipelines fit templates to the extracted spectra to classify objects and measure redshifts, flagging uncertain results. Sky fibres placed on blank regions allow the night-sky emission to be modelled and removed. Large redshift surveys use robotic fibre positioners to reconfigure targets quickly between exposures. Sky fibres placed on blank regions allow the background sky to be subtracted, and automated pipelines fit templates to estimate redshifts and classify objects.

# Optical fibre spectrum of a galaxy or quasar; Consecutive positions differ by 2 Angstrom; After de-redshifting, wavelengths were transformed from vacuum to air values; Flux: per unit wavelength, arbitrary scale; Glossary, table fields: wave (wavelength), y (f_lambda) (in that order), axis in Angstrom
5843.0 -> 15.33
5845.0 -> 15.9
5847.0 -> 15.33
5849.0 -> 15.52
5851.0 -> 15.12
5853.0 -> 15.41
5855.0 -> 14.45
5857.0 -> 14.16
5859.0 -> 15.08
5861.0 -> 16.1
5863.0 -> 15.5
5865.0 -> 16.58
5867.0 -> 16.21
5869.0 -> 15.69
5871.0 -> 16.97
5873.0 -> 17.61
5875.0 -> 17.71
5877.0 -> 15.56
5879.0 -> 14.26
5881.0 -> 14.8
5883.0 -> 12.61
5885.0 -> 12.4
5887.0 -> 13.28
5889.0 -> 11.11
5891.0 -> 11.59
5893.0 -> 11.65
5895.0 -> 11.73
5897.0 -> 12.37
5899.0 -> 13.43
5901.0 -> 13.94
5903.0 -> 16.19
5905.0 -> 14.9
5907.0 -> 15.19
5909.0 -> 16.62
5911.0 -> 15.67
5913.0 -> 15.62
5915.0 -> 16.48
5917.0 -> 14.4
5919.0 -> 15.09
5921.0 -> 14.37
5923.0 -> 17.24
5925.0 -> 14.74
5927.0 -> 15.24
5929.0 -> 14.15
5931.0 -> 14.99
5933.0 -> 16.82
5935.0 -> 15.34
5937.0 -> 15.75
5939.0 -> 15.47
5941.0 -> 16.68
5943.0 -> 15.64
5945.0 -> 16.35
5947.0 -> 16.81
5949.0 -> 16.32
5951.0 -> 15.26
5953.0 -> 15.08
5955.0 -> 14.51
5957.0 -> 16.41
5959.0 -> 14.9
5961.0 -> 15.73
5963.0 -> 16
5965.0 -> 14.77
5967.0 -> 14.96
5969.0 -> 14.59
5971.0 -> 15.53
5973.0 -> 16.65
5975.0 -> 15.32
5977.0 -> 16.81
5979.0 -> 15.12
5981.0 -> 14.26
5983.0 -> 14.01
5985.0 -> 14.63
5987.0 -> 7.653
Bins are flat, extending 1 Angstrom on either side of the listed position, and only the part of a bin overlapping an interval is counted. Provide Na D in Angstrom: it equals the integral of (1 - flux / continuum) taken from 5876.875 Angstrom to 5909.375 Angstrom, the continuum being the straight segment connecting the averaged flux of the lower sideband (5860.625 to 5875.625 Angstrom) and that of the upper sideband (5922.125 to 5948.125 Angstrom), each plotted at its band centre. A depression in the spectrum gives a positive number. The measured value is 5.47 Angstrom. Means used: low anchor 16.5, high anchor 15.8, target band 13.5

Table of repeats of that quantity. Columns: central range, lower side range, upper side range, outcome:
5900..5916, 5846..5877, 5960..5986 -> 0.0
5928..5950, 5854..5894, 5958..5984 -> -1.1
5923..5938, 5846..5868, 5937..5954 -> 0.4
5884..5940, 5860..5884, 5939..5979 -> 4.5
